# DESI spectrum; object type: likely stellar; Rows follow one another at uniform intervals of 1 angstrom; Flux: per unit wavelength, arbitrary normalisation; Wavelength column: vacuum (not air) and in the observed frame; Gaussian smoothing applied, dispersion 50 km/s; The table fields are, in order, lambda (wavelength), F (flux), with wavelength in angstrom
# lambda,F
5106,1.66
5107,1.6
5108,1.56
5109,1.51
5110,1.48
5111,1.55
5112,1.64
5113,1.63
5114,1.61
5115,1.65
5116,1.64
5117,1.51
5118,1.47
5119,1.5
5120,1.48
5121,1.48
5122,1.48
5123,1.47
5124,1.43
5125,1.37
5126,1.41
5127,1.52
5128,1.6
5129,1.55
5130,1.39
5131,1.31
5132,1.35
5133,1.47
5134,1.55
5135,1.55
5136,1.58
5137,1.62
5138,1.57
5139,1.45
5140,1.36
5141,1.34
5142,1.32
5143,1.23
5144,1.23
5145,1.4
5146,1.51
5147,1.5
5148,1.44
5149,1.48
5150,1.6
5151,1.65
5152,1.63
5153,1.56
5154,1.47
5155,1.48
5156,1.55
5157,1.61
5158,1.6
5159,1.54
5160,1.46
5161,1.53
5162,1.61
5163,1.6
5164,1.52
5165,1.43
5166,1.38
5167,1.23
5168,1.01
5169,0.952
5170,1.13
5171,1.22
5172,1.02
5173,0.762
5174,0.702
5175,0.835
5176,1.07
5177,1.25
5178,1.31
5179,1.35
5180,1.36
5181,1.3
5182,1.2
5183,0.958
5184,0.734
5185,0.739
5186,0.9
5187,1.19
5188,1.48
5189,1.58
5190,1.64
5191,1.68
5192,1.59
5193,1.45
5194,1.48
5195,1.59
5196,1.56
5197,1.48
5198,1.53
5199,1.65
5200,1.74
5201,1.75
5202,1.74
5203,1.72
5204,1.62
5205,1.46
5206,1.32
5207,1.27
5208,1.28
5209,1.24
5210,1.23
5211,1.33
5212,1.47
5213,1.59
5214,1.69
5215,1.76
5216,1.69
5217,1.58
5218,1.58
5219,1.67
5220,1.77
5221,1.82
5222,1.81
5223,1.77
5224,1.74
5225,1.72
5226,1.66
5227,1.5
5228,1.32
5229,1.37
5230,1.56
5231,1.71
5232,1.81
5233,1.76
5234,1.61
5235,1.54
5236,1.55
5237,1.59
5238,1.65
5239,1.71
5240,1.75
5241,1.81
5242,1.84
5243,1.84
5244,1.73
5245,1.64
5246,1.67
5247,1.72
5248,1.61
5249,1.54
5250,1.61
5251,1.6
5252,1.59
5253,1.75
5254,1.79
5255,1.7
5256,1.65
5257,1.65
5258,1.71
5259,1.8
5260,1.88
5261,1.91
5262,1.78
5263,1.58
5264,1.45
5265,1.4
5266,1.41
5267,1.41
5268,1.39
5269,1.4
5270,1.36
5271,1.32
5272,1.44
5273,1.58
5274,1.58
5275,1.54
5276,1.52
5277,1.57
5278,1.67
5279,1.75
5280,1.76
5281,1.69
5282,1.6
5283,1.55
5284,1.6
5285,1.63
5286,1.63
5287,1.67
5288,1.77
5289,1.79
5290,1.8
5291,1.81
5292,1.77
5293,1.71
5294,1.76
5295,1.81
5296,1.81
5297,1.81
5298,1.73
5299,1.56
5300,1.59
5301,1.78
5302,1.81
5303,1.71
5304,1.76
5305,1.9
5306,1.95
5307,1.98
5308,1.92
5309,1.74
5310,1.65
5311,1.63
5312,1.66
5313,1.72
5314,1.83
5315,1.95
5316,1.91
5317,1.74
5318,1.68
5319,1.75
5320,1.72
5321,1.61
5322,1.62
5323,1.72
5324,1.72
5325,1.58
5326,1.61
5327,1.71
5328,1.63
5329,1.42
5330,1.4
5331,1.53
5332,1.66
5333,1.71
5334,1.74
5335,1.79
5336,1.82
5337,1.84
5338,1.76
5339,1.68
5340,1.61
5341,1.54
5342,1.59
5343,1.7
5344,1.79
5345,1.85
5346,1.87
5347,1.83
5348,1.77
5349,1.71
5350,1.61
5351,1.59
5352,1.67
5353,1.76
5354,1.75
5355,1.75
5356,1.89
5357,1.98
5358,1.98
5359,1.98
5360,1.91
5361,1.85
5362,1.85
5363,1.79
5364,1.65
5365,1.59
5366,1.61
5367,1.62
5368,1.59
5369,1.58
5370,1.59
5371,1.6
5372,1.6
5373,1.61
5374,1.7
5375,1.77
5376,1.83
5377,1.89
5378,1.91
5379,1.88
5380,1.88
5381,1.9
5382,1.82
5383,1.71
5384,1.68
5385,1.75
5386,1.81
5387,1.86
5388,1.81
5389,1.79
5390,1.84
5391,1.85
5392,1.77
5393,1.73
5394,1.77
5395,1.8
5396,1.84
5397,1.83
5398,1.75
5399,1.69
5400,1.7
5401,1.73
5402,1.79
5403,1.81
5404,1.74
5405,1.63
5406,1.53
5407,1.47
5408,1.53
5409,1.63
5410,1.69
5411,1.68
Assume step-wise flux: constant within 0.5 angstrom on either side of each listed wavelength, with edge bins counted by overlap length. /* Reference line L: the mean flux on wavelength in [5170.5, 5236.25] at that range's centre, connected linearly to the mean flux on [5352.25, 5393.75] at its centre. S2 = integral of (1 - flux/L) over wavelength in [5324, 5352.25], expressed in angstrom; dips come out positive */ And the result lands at 0.4 angstrom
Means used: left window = 1.44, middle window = 1.68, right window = 1.77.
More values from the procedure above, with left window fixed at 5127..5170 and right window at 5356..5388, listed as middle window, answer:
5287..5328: -1.7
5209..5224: -0.6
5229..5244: -1.0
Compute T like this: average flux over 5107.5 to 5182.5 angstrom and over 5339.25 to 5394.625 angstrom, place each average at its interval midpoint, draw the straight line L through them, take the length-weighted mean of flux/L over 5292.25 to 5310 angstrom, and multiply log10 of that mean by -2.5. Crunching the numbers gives -0.08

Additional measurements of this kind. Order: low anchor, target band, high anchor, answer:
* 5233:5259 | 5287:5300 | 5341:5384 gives -0.03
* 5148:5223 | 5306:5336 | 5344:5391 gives -0.02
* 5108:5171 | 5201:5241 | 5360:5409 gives -0.02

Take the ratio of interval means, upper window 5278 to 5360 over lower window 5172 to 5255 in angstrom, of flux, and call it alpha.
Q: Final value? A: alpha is 1.15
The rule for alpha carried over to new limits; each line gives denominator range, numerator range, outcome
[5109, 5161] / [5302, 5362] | 1.16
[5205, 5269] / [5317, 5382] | 1.07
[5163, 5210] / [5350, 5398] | 1.34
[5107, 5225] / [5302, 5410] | 1.20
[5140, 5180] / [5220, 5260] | 1.24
